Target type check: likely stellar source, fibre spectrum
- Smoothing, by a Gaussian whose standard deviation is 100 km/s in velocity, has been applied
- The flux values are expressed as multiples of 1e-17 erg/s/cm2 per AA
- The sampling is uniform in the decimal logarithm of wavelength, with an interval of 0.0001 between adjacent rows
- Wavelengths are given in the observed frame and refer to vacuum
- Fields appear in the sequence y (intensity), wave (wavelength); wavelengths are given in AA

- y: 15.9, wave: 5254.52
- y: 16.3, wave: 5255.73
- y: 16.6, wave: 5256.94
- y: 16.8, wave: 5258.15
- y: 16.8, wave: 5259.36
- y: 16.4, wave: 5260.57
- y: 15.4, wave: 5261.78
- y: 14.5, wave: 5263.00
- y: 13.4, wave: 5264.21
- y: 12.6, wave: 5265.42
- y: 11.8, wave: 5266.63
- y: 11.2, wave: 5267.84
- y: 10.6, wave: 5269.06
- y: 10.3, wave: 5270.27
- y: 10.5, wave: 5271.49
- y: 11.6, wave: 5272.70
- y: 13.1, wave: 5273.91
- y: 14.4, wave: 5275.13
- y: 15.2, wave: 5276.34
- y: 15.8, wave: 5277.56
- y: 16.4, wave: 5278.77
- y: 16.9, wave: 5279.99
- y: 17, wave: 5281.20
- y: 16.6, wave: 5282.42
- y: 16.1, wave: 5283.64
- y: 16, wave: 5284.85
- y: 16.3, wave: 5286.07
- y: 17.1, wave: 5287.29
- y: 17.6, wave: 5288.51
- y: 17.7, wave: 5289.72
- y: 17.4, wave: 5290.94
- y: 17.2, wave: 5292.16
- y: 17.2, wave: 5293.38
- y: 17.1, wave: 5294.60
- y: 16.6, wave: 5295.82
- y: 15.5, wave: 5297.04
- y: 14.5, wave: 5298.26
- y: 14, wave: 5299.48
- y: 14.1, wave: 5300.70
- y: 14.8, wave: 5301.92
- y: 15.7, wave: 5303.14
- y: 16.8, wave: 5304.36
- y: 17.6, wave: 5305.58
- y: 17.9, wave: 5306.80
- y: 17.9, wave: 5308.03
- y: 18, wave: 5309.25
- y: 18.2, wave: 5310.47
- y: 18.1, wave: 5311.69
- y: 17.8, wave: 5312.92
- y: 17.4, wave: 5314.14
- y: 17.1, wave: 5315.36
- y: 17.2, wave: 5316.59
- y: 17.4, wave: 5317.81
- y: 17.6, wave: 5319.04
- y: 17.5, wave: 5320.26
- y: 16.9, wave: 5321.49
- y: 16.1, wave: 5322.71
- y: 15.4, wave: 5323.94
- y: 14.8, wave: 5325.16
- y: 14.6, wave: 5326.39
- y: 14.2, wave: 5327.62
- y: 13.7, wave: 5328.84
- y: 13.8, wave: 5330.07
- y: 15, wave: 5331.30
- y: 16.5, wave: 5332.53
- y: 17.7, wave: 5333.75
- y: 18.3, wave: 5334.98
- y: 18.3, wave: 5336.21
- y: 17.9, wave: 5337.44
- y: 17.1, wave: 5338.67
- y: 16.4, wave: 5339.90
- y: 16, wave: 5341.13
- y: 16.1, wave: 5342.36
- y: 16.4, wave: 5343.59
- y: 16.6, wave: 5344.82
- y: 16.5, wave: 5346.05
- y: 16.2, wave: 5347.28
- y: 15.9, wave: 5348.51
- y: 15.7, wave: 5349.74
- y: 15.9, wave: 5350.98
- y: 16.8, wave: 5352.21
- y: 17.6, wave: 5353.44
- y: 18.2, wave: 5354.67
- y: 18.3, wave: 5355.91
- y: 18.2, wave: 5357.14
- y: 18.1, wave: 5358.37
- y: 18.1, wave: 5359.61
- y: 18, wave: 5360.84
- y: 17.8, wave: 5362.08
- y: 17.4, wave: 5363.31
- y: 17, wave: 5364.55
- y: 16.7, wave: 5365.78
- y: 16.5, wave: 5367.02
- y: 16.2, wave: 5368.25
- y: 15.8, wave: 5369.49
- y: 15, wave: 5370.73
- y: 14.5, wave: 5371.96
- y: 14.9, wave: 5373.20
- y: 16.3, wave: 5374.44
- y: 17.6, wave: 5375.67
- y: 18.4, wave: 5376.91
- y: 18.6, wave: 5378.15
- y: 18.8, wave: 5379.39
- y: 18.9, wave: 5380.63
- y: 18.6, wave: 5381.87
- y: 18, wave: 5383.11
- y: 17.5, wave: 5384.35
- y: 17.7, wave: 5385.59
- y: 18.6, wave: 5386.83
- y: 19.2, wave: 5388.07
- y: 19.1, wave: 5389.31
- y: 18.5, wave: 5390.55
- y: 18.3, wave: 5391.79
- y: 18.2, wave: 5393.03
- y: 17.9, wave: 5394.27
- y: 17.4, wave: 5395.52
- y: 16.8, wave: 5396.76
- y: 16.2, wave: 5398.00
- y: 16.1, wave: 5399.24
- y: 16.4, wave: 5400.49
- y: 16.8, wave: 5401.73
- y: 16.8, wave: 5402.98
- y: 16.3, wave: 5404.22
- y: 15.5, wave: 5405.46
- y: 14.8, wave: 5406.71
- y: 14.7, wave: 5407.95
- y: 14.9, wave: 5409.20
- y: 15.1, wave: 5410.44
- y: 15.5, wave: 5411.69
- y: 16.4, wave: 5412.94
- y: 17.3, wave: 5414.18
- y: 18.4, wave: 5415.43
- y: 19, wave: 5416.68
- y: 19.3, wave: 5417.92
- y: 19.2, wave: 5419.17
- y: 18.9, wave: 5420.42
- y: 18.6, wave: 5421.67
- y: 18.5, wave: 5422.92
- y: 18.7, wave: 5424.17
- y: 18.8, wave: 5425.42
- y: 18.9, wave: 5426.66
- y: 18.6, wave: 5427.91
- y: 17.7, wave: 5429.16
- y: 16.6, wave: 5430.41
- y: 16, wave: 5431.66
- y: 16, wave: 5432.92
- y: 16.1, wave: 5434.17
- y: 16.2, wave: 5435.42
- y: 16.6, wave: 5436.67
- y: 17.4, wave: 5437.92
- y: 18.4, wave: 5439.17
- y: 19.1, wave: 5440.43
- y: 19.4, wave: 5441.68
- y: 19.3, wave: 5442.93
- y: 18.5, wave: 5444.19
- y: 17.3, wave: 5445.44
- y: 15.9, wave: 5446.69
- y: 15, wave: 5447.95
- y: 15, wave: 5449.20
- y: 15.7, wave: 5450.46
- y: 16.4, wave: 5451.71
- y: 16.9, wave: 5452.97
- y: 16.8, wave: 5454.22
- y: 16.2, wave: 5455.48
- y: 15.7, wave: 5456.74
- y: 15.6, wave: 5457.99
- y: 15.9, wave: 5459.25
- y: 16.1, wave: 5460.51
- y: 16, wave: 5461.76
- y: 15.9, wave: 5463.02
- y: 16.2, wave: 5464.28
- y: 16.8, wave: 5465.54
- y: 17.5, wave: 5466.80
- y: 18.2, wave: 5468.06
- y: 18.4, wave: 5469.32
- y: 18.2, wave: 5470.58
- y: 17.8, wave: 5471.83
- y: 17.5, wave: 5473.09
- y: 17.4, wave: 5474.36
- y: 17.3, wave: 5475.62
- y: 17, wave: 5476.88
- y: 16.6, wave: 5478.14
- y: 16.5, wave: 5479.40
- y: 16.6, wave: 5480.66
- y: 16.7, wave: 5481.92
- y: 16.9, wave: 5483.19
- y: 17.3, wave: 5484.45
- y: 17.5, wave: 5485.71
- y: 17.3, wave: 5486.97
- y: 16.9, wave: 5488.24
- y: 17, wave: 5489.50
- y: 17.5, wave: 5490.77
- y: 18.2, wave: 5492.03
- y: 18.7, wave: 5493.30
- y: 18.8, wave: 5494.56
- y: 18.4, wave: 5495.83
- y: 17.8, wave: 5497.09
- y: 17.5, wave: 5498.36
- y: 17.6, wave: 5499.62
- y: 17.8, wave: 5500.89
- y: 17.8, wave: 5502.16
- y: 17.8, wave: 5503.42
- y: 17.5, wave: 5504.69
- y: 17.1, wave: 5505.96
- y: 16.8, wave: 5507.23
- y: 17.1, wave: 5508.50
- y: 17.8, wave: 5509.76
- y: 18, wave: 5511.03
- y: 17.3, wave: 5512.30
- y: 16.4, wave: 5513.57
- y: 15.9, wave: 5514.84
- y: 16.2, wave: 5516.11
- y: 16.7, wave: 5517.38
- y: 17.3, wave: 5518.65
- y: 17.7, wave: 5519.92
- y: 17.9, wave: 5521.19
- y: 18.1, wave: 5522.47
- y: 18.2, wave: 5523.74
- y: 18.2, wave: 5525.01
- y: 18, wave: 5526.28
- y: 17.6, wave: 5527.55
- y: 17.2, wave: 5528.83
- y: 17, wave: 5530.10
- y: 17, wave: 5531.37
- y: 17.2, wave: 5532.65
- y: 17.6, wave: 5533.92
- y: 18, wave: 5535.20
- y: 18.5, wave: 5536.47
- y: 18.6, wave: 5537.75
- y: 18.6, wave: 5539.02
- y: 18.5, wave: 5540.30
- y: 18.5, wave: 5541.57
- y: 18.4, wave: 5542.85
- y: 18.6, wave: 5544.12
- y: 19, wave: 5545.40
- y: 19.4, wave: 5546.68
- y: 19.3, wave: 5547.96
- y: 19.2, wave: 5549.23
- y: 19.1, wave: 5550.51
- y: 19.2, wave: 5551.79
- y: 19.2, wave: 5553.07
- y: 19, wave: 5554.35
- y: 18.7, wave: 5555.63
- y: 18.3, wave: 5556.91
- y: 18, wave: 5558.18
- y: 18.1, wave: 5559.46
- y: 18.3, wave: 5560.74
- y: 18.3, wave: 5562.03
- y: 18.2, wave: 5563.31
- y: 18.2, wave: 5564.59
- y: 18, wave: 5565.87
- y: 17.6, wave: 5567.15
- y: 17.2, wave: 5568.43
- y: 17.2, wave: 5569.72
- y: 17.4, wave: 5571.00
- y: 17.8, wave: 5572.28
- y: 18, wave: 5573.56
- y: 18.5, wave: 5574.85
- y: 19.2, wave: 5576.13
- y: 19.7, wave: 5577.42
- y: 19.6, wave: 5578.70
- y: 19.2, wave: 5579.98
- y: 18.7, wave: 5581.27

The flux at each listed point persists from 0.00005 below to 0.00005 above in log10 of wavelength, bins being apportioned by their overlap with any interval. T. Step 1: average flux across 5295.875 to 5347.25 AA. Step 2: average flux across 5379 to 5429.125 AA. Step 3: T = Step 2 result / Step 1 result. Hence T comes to 1.07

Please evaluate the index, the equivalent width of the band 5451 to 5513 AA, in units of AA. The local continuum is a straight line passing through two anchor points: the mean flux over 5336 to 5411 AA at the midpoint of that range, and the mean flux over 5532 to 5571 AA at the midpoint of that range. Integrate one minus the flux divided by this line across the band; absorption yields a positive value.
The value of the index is 2.3 AA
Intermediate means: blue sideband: 17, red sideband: 18.4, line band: 17.2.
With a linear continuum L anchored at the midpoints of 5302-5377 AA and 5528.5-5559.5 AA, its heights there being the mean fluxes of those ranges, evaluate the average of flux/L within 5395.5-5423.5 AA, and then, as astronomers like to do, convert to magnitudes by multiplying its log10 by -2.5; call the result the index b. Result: 0.03 mag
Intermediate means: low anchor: 16.7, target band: 16.9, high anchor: 18.4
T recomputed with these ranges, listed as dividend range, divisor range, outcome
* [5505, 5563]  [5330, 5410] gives 1.06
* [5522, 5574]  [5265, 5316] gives 1.17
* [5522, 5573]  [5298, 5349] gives 1.11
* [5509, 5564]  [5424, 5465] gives 1.07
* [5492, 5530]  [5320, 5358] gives 1.07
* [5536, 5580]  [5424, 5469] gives 1.09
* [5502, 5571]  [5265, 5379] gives 1.11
